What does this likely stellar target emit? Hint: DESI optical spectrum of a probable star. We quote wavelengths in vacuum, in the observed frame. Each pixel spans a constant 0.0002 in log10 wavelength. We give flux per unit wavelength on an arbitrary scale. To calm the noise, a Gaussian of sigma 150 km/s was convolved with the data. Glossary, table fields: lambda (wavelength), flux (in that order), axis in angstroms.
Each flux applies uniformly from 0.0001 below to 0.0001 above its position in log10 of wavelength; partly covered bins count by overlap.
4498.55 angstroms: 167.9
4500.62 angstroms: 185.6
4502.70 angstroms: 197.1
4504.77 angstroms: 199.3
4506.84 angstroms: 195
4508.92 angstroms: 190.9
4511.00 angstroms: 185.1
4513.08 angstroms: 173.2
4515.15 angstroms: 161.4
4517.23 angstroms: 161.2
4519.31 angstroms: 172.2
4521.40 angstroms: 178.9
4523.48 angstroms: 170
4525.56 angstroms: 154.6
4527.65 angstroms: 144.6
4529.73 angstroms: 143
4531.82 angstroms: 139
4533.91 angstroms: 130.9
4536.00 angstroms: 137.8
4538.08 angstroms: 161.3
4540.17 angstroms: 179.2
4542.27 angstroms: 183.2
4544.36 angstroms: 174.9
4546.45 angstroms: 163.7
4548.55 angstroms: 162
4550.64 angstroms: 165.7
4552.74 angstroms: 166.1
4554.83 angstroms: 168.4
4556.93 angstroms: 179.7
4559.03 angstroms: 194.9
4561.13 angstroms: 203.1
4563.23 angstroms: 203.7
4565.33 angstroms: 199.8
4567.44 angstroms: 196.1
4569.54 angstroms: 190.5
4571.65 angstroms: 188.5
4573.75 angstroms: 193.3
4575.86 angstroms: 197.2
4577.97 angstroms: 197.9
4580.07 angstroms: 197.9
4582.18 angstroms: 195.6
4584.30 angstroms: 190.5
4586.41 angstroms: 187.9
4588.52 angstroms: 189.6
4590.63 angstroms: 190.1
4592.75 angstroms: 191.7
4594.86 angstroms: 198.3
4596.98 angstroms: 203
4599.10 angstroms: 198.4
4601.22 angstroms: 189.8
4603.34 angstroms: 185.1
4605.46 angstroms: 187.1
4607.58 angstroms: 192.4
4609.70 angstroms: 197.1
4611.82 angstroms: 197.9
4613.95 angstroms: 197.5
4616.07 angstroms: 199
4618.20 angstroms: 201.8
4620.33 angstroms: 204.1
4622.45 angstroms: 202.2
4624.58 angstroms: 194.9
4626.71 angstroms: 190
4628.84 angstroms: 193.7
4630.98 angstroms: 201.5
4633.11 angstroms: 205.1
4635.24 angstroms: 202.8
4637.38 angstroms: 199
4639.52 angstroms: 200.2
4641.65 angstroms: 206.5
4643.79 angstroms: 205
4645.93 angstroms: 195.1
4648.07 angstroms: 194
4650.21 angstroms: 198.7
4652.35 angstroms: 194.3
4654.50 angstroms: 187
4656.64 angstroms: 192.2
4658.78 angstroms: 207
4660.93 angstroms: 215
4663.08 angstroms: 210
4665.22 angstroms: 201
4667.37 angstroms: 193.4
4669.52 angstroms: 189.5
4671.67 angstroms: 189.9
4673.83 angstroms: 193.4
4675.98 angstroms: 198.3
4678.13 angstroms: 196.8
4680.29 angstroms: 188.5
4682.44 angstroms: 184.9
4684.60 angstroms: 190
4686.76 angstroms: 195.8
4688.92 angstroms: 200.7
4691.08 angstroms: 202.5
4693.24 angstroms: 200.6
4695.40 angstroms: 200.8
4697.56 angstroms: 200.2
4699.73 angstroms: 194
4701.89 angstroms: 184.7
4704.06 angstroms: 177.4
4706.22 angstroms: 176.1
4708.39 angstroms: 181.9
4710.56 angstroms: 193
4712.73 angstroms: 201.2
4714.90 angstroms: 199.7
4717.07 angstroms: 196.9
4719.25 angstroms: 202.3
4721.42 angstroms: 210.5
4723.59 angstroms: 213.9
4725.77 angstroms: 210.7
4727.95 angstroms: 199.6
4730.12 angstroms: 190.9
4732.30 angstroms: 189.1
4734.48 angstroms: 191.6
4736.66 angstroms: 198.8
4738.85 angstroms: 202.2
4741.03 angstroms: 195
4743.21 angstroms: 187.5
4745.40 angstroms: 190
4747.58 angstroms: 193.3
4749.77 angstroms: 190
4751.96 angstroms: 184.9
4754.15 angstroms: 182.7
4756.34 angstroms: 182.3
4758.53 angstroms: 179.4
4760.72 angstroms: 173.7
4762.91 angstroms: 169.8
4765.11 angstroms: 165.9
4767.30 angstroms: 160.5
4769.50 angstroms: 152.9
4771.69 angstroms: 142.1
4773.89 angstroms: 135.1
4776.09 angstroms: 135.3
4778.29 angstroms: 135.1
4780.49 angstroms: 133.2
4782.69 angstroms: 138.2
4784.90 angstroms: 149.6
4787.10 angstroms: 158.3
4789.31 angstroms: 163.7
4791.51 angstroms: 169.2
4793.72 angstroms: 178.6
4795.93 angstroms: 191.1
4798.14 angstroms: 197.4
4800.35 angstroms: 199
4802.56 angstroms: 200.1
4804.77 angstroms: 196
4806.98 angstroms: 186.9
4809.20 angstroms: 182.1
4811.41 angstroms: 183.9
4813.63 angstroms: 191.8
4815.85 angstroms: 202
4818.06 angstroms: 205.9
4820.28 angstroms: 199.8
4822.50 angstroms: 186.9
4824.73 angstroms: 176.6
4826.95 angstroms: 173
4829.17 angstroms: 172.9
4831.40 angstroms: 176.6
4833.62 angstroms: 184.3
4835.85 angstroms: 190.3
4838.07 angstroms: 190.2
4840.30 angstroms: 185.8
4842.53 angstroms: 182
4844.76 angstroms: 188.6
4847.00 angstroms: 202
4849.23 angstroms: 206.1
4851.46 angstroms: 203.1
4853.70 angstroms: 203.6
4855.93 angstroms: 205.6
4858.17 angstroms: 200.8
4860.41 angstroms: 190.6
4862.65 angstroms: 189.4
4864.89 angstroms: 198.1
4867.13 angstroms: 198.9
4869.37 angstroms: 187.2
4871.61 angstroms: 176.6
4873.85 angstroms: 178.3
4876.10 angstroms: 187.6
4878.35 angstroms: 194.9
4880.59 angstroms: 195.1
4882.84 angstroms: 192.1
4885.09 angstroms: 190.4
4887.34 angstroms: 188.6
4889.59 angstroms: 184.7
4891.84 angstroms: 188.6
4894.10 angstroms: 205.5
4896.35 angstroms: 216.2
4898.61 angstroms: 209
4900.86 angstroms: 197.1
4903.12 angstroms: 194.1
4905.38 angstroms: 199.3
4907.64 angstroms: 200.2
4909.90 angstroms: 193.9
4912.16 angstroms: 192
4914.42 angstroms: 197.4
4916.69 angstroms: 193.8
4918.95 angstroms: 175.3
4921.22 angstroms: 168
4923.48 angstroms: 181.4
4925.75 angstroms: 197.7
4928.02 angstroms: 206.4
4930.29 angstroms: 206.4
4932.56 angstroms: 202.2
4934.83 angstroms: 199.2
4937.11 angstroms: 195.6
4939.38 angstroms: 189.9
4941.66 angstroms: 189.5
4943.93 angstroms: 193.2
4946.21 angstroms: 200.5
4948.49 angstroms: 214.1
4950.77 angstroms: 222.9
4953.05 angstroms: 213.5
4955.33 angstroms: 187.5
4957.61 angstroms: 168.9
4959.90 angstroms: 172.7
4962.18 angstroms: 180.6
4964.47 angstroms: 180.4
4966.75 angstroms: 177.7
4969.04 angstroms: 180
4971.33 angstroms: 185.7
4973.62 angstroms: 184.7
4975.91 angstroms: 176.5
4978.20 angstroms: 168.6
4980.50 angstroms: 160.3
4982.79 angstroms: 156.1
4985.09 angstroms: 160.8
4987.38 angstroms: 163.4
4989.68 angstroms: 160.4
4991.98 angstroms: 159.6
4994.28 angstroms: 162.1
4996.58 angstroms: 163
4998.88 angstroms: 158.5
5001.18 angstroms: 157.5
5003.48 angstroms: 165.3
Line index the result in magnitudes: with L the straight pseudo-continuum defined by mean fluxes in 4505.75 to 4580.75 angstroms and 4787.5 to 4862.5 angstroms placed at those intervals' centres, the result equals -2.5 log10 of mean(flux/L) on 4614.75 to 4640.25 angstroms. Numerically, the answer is -0.115 mag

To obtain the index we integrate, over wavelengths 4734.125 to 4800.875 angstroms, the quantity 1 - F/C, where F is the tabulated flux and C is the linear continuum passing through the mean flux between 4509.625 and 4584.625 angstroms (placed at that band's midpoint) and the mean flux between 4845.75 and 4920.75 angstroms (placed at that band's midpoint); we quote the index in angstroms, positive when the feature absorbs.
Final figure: 5.90 angstroms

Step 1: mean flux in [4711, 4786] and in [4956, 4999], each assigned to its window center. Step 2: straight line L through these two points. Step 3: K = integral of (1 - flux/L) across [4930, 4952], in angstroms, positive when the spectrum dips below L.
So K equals -3.83 angstroms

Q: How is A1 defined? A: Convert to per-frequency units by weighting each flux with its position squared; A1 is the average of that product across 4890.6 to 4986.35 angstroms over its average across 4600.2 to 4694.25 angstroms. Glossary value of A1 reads 1.1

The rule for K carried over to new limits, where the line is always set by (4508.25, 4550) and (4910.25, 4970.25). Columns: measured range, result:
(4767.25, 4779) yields 2.5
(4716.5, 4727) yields -1.8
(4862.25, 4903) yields -1.2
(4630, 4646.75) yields -3.1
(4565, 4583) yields -3.1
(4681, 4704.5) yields -2.6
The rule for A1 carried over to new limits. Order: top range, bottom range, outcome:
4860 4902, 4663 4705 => 1.08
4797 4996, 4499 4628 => 1.19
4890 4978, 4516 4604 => 1.26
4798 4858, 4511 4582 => 1.24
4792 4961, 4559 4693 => 1.09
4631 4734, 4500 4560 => 1.24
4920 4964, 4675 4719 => 1.11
